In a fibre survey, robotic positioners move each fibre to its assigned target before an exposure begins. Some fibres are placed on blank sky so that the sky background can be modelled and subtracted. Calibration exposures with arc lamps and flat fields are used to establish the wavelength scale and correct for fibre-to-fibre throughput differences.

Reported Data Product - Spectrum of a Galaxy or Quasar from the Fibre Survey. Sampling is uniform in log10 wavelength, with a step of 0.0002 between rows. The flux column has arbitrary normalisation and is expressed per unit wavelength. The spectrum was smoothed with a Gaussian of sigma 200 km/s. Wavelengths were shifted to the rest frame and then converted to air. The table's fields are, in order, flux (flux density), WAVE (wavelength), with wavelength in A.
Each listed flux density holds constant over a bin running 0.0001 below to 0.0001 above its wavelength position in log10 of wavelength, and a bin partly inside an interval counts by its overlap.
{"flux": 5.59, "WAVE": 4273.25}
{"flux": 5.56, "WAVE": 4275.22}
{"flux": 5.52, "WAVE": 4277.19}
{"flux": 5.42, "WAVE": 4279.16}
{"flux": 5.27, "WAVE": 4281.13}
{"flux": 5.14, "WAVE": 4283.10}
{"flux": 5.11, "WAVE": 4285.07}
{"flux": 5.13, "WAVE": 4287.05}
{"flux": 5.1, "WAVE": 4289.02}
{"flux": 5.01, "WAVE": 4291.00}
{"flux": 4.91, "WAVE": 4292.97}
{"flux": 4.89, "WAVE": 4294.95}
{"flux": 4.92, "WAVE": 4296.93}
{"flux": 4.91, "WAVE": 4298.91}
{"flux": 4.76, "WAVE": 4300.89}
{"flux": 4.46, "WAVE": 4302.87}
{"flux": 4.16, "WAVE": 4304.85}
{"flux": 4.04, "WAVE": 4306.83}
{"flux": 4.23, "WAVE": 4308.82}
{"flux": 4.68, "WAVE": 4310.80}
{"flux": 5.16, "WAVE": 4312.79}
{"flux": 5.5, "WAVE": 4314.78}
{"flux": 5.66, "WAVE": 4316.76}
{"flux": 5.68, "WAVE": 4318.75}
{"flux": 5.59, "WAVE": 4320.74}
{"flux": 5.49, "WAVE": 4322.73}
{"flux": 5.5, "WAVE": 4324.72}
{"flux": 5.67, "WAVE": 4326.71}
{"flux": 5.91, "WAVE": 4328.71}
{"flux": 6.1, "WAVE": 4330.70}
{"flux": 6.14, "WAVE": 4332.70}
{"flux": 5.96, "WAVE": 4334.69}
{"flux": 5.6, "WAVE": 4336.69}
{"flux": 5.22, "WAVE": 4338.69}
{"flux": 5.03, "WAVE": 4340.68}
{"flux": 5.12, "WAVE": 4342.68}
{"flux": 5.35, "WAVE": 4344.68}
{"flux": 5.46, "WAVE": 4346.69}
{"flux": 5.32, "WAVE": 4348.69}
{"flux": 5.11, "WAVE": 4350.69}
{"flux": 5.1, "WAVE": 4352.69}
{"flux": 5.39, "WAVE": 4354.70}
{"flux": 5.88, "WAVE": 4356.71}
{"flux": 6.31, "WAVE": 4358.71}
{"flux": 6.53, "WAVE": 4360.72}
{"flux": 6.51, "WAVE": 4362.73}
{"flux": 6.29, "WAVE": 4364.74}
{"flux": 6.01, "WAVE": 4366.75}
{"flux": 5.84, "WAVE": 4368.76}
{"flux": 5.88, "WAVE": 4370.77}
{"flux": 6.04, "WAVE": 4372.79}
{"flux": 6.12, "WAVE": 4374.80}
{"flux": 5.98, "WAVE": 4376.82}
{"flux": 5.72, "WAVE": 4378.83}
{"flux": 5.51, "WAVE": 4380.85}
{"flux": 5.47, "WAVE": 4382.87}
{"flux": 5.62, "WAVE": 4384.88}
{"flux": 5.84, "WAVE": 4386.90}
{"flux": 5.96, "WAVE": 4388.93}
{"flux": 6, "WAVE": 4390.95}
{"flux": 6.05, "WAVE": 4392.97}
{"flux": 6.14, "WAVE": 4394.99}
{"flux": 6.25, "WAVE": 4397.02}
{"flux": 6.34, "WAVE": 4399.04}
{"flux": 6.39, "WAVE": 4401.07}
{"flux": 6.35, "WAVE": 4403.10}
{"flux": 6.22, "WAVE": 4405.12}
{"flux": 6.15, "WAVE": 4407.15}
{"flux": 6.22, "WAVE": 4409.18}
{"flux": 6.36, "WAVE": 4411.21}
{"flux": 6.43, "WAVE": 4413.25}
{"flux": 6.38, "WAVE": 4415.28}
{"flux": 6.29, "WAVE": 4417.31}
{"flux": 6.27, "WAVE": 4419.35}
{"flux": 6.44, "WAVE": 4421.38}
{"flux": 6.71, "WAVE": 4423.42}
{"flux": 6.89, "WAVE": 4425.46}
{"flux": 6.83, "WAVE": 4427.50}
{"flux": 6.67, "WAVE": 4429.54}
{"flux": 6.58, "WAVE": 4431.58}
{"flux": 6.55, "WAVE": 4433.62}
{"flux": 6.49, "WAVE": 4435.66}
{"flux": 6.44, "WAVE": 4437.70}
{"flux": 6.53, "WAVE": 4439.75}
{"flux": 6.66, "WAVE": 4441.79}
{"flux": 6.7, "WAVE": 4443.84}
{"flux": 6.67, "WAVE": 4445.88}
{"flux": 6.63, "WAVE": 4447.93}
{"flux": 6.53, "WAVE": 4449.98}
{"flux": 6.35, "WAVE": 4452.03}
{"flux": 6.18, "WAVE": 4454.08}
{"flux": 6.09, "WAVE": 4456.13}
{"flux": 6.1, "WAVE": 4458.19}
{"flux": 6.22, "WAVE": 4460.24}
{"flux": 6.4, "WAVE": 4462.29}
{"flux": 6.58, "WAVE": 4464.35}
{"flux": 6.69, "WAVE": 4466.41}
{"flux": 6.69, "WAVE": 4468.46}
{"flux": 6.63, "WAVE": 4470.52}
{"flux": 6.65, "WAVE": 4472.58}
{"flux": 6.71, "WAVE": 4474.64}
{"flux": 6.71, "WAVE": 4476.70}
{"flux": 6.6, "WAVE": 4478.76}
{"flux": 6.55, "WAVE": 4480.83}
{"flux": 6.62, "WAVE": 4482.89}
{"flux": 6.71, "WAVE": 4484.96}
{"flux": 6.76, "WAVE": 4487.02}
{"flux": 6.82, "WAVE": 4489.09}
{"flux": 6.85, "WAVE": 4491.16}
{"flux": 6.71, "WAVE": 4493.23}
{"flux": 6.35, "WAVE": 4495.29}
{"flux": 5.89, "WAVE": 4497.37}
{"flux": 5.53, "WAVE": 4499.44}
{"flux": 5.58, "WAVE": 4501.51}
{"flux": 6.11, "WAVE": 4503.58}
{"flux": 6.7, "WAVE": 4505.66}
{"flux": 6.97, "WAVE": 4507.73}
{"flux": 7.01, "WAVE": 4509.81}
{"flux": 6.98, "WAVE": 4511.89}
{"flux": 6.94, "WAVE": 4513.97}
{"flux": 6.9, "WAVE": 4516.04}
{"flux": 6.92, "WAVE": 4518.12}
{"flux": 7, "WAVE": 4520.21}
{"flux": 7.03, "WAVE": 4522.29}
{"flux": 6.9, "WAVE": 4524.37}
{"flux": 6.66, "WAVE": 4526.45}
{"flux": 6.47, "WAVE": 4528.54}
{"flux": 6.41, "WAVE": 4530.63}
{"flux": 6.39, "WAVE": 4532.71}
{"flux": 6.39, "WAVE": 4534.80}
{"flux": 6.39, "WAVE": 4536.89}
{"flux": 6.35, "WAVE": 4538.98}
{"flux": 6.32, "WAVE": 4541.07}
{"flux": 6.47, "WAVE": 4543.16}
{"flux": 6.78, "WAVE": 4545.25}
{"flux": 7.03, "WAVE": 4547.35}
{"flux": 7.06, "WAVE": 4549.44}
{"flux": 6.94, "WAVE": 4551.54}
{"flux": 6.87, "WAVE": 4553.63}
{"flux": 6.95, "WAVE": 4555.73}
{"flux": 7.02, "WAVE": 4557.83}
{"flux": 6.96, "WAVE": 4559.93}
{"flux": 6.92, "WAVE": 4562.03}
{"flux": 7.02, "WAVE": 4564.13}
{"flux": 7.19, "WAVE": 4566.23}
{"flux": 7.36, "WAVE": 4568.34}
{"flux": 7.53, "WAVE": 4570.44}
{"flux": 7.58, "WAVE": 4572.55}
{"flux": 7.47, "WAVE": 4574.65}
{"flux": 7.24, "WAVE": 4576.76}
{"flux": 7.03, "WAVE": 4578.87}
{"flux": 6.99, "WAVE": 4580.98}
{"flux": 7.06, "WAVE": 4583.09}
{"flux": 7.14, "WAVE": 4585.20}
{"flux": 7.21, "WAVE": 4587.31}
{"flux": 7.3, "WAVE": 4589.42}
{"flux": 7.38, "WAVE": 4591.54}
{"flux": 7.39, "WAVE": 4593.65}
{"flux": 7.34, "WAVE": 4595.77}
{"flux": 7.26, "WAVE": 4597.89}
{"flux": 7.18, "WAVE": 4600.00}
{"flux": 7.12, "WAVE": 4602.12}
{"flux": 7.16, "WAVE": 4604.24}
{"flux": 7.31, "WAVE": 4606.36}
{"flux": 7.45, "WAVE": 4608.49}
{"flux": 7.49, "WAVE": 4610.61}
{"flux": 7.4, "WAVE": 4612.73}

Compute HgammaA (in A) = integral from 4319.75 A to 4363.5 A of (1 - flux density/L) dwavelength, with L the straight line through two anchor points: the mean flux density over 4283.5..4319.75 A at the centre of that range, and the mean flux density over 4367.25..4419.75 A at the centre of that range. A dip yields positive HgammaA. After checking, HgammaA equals -1.89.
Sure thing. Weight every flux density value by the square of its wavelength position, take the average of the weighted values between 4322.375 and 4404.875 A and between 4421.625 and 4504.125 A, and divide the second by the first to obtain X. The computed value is 1.17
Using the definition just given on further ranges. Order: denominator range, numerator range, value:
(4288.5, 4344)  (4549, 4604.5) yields 1.55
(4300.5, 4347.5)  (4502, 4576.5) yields 1.43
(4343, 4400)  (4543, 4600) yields 1.34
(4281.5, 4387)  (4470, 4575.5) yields 1.35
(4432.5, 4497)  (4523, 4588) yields 1.10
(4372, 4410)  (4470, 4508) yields 1.13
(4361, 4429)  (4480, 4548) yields 1.13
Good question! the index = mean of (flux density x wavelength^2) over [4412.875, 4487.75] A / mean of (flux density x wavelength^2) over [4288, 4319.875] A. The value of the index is 1.43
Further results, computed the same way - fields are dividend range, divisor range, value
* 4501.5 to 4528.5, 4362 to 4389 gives 1.22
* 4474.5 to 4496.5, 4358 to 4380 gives 1.15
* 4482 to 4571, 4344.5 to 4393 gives 1.24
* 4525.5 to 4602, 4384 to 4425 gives 1.20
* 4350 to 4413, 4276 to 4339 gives 1.19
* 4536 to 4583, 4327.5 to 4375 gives 1.33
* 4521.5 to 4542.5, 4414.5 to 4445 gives 1.04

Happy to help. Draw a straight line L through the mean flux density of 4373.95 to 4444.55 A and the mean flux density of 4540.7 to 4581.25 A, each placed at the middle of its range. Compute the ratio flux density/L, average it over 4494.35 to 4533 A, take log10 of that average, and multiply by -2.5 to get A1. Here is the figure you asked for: 0.04 mag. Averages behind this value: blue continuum 6.27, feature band 6.57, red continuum 7.05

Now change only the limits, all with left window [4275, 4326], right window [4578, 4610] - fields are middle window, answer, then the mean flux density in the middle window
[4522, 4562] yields 0.02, 6.7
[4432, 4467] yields -0.05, 6.46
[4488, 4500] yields 0.02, 6.39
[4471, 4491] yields -0.05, 6.69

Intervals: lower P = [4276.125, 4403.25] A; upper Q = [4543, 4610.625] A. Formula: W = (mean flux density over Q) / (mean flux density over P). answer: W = 1.3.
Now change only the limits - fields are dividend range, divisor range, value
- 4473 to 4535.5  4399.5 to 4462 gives 1.03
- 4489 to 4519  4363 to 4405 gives 1.09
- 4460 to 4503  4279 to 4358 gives 1.24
